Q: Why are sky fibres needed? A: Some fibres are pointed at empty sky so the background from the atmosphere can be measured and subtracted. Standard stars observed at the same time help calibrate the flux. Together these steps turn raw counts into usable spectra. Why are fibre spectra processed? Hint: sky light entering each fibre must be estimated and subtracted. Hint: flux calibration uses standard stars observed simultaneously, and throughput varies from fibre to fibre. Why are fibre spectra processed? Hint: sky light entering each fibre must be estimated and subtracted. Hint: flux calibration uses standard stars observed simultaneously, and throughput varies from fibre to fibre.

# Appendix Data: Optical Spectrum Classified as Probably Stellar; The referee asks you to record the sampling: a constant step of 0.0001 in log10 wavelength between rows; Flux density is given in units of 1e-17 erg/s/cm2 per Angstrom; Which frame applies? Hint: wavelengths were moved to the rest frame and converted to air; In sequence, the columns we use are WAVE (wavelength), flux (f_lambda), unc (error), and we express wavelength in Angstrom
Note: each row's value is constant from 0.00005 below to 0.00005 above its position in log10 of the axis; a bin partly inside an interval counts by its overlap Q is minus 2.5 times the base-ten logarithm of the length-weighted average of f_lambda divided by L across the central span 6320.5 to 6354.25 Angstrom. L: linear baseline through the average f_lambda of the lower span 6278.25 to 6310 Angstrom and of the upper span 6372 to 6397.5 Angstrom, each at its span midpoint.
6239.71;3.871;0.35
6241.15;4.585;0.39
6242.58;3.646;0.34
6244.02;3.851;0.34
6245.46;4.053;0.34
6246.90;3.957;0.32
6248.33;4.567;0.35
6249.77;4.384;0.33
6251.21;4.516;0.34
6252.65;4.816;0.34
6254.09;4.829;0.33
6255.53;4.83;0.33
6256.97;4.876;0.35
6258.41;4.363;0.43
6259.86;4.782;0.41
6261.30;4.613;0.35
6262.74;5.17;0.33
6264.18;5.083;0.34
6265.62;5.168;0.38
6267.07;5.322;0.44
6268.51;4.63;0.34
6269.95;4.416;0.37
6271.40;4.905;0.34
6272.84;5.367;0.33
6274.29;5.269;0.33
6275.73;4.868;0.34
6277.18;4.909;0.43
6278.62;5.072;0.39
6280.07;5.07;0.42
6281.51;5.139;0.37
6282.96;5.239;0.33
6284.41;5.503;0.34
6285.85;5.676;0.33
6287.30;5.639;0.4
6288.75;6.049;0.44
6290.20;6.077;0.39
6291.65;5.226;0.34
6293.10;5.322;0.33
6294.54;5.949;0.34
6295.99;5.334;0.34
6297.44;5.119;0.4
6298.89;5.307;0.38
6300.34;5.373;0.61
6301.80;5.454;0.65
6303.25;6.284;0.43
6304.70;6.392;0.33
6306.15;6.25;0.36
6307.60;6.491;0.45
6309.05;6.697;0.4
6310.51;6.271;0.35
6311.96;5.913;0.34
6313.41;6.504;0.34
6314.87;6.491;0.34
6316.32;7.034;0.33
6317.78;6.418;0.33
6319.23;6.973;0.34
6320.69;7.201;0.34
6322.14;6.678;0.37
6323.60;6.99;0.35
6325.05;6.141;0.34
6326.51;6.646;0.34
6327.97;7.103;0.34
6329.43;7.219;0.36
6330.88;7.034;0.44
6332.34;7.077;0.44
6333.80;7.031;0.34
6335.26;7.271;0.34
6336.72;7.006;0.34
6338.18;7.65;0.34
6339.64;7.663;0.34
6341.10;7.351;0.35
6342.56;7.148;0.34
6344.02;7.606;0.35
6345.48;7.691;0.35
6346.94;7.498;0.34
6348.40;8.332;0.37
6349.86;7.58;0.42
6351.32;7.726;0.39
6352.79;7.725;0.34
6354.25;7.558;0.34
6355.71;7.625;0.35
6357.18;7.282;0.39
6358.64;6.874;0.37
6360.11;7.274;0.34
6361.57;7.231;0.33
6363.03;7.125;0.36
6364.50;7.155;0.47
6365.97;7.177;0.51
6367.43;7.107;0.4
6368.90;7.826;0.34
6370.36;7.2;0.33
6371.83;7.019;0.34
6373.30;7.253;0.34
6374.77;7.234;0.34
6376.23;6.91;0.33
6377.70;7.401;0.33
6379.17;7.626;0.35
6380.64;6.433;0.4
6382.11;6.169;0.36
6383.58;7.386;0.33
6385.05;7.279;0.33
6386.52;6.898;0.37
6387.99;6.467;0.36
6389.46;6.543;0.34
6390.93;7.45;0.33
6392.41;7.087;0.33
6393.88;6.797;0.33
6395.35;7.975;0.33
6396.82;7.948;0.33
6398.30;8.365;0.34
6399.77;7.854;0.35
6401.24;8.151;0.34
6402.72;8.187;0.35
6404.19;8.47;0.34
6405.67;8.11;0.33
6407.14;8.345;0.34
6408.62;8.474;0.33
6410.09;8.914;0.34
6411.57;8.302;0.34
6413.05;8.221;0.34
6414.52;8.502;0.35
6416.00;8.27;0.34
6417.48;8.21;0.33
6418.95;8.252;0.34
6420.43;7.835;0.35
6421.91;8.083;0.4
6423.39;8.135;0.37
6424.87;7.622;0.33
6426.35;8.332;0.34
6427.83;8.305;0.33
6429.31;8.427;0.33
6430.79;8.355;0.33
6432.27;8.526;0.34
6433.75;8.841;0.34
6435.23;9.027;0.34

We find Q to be -0.147 mag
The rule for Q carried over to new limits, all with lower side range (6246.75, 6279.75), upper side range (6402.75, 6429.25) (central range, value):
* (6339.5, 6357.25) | -0.13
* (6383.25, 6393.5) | 0.10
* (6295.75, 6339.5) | -0.08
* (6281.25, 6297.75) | -0.02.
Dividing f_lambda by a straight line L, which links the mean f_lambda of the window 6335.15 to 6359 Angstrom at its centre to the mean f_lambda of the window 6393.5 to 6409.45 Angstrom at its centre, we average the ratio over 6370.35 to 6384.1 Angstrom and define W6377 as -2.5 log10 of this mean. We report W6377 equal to 0.12 mag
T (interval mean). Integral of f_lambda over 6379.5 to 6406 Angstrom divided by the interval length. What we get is 7.41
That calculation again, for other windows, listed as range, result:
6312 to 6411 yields 7.32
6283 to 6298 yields 5.58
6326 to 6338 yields 7.08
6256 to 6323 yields 5.61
